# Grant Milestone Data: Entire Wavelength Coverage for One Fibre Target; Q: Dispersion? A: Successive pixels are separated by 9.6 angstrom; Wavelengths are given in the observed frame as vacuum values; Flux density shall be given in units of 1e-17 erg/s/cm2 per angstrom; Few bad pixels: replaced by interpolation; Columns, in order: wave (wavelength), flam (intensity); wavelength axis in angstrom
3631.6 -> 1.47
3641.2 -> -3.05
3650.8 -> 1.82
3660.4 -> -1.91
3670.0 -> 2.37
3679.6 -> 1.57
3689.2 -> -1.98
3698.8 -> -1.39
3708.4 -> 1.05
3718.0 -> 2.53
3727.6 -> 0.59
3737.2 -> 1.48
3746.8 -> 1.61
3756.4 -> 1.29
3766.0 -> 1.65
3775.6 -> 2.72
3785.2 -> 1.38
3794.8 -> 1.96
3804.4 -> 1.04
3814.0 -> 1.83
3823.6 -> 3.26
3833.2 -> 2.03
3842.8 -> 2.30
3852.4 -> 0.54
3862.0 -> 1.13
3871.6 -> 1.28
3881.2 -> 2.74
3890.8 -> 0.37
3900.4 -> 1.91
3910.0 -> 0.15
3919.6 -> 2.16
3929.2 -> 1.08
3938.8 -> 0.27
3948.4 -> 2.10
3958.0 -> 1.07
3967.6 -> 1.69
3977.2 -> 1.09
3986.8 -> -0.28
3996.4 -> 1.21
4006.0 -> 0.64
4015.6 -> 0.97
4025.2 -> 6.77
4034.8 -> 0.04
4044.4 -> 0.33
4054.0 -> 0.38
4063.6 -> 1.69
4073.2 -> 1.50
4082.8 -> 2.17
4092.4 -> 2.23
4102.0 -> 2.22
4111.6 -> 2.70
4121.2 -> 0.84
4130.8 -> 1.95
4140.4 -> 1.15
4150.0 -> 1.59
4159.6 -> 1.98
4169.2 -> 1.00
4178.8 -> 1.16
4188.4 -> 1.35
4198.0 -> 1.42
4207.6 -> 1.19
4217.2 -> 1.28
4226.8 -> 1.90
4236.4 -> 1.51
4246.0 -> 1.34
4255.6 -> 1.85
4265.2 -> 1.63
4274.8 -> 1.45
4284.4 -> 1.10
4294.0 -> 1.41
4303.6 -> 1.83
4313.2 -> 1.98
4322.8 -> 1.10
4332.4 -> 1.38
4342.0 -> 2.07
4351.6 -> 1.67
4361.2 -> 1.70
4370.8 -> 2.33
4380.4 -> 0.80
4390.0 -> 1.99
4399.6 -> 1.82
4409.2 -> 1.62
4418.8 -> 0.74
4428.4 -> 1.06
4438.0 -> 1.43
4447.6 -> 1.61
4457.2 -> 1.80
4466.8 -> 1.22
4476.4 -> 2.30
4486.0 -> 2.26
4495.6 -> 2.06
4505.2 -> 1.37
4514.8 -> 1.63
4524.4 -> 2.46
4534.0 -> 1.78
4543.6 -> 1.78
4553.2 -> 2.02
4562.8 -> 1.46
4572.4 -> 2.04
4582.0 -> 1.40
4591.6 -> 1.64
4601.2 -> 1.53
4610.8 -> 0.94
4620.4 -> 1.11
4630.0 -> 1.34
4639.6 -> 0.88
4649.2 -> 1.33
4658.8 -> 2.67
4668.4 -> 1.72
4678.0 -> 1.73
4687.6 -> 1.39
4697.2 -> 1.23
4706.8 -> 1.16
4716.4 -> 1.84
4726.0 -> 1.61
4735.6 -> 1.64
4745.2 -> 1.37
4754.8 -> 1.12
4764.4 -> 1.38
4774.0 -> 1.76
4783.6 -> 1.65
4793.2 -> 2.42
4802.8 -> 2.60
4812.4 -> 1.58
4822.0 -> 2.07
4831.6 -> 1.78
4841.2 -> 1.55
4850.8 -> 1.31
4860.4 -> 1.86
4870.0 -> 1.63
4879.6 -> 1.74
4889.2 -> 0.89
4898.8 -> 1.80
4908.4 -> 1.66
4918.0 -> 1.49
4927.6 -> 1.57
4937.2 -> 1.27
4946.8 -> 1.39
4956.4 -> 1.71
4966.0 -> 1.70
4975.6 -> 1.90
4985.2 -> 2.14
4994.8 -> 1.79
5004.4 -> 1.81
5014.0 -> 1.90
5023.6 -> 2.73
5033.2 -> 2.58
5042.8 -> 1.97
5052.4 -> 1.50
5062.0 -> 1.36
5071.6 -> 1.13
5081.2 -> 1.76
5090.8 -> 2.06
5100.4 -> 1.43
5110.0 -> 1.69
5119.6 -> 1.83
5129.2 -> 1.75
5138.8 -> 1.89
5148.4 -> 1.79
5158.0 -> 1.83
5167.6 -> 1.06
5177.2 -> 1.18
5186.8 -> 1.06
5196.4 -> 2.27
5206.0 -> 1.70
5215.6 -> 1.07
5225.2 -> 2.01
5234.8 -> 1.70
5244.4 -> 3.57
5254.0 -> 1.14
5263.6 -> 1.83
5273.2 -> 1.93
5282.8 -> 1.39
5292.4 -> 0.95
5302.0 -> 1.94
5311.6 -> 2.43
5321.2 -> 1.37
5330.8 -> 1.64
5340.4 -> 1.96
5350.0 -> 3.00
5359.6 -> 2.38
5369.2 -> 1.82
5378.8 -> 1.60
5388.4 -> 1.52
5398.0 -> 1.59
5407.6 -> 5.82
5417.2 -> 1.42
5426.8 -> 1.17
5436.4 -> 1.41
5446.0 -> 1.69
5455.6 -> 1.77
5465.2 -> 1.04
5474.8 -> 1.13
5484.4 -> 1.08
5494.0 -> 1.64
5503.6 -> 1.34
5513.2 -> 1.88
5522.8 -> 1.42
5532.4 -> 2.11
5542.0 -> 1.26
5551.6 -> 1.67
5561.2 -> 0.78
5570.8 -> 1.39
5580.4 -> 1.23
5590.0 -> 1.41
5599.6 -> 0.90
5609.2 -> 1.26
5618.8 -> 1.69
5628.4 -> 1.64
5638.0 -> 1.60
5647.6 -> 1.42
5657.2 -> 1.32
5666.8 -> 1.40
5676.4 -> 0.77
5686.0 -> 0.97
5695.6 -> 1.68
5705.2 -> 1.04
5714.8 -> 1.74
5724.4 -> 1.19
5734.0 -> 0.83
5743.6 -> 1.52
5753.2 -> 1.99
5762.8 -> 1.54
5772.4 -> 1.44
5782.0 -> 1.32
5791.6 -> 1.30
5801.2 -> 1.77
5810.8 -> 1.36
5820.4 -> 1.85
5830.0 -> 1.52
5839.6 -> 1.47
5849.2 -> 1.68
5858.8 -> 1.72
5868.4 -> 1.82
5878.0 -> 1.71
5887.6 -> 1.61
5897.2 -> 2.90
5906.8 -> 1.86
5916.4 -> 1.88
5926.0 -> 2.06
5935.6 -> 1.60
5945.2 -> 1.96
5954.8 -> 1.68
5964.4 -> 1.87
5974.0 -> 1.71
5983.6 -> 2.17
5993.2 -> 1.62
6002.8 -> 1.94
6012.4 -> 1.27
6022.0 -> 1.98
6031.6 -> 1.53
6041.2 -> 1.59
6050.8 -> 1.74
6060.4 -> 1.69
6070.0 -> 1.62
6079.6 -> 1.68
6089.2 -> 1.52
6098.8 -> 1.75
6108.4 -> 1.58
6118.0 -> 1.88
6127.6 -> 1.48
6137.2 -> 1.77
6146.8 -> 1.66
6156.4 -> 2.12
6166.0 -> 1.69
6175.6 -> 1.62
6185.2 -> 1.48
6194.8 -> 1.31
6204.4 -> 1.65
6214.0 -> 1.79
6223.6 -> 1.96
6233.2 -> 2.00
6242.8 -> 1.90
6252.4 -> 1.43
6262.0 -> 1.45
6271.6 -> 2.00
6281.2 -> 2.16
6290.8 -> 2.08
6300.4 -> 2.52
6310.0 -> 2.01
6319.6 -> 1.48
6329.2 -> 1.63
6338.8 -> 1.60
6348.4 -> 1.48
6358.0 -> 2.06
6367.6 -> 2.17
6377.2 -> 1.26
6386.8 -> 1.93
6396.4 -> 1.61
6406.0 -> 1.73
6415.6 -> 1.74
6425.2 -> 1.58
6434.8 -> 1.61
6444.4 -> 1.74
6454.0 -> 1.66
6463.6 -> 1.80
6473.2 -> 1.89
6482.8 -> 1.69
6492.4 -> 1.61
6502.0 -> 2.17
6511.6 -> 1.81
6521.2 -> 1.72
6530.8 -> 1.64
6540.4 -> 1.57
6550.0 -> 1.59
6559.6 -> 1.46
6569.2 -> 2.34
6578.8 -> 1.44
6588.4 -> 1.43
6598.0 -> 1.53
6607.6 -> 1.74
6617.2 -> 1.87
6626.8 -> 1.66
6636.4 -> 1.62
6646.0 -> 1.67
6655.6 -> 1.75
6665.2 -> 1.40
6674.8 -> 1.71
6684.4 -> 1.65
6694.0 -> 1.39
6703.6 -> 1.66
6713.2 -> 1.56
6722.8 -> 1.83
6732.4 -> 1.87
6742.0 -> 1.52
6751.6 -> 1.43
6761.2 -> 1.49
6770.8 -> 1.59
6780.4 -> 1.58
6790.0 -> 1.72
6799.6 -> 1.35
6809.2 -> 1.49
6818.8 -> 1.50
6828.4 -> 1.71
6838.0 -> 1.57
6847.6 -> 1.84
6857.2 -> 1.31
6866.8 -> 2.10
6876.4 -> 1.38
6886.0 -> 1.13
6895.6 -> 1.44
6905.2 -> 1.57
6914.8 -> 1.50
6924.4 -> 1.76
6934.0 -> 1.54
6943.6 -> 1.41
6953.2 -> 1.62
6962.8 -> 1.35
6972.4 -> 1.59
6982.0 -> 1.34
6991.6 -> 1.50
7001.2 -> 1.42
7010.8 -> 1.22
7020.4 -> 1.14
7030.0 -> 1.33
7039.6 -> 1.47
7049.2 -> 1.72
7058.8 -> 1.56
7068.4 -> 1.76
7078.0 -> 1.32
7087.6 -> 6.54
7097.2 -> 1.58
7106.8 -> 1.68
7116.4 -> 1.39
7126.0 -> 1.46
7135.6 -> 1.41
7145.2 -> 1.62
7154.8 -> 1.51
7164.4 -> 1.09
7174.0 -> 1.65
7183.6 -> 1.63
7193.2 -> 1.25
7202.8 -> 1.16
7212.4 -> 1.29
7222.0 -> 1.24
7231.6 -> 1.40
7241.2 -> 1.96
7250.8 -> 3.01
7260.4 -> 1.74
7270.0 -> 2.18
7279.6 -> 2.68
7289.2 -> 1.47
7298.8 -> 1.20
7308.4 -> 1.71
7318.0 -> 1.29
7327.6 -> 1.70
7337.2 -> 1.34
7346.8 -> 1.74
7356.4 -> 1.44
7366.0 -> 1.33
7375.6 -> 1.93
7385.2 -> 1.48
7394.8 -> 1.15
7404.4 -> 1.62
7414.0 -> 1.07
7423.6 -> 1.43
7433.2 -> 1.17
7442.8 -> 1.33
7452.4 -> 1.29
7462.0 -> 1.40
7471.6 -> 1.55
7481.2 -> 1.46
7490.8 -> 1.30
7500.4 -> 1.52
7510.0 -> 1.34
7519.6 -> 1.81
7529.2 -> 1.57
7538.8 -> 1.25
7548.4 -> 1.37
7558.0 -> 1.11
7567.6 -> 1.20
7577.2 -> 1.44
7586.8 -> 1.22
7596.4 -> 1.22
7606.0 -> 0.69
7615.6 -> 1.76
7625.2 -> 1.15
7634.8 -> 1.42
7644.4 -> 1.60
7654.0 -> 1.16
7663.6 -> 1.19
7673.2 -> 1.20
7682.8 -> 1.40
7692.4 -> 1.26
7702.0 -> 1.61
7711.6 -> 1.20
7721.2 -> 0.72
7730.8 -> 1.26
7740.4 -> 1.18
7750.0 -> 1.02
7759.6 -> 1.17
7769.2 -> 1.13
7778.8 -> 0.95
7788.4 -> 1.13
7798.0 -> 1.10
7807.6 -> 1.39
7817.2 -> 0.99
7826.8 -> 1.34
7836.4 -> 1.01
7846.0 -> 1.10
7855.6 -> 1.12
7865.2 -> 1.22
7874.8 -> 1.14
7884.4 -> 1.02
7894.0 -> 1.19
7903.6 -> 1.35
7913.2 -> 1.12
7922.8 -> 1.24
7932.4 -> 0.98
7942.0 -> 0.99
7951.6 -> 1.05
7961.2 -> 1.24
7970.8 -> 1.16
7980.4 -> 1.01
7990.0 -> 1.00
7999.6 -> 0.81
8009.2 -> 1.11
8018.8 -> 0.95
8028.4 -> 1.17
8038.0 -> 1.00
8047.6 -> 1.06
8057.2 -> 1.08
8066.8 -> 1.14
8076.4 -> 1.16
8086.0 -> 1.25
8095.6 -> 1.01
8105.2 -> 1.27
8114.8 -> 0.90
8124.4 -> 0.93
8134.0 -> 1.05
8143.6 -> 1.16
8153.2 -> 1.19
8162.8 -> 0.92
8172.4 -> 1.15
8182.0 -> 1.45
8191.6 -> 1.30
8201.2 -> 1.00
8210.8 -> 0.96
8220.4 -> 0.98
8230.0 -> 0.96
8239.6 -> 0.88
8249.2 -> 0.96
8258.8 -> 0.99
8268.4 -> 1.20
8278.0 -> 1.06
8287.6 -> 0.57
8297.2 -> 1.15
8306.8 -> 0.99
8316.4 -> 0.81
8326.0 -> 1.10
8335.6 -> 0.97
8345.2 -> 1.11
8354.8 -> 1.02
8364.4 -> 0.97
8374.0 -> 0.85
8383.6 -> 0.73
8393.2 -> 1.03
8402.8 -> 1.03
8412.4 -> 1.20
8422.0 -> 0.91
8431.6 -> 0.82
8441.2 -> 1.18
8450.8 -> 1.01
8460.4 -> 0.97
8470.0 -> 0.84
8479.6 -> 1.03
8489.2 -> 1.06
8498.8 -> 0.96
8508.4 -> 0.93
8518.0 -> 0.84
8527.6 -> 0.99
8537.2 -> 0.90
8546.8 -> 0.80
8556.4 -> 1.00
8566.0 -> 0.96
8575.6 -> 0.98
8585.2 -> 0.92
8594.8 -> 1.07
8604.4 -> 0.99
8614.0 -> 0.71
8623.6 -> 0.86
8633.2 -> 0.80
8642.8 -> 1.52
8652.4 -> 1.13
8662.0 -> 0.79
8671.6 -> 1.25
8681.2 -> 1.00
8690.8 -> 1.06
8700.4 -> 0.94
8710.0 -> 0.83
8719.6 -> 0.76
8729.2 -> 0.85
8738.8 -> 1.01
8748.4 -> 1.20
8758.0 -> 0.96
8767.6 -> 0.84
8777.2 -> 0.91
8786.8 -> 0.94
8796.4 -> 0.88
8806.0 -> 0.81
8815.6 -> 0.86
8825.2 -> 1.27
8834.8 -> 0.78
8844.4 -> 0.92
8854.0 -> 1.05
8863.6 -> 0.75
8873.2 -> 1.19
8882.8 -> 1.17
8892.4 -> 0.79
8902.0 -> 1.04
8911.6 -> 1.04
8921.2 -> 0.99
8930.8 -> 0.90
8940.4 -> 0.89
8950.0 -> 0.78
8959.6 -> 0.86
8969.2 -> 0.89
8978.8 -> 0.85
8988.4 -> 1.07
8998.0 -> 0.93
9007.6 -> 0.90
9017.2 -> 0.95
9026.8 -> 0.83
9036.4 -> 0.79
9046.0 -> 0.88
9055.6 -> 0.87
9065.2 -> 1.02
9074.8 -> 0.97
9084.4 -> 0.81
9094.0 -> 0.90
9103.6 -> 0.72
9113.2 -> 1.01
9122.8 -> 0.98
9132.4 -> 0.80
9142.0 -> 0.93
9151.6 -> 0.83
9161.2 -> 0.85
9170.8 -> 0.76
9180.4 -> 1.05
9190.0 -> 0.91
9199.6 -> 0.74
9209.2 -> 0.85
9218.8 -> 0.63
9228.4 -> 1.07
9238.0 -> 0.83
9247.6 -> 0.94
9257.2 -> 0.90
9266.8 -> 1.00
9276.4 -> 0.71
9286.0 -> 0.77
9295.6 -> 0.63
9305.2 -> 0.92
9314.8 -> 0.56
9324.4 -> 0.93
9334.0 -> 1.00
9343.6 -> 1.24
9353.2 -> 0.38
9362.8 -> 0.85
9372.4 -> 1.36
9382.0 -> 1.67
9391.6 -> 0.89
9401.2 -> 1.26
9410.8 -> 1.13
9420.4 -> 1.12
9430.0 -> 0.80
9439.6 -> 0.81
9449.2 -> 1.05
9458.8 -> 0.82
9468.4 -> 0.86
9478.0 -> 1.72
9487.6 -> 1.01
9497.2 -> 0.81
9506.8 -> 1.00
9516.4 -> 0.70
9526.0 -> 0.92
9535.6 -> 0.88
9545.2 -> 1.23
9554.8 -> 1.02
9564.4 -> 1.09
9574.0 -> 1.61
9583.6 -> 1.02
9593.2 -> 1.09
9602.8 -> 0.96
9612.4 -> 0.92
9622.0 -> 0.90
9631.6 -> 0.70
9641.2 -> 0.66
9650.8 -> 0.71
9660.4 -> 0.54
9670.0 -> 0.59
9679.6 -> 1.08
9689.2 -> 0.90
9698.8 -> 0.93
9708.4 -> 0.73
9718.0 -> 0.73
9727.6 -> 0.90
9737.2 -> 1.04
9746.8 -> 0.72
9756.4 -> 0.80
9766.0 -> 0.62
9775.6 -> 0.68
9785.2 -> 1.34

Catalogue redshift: 0.079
